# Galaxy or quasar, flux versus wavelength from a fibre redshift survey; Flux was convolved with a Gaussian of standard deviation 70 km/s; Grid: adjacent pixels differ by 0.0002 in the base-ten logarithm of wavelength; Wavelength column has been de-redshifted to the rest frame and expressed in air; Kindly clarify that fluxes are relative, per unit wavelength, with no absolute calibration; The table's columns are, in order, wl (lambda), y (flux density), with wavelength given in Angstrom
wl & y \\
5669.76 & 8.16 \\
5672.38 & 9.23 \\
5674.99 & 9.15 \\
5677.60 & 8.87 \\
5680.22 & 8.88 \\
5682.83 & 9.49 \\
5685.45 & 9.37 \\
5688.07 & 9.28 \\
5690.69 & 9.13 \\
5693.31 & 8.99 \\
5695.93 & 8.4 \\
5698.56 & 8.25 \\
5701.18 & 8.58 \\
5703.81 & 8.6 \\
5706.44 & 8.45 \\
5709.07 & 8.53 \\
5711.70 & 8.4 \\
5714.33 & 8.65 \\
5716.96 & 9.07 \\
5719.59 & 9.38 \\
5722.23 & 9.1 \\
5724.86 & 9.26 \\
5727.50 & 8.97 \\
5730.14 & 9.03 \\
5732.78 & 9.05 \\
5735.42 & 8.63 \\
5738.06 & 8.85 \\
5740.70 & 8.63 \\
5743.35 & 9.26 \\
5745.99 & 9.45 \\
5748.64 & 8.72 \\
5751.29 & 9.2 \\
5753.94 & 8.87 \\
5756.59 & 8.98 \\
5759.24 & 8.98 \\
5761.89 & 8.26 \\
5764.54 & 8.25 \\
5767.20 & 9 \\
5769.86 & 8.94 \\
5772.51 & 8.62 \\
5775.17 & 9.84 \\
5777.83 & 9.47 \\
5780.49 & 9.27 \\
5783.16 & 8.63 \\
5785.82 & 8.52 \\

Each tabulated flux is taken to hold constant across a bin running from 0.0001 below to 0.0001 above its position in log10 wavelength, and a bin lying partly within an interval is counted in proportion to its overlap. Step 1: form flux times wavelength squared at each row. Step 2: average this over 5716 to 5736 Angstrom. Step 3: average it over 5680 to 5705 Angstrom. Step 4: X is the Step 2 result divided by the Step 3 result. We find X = 1.03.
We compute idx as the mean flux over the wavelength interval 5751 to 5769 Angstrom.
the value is 8.77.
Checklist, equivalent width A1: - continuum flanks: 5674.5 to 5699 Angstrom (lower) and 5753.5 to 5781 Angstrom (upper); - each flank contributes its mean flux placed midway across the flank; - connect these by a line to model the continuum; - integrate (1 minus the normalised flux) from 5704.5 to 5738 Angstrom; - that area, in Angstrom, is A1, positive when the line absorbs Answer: 0.40 Angstrom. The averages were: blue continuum 9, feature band 8.87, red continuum 8.95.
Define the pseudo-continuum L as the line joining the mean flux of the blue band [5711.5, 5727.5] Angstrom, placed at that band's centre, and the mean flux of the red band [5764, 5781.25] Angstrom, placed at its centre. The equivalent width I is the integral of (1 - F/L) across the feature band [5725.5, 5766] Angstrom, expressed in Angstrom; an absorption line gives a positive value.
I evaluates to 0.8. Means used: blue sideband 9.02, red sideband 9.09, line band 8.88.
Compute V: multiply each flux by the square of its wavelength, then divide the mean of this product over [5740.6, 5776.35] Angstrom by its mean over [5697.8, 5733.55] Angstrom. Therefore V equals 1.03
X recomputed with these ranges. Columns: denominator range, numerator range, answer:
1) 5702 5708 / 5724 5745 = 1.06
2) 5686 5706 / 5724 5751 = 1.04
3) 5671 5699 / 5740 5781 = 1.02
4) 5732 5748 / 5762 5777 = 1.00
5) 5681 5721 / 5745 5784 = 1.04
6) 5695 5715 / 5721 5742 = 1.06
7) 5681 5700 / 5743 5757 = 1.03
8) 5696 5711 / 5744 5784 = 1.08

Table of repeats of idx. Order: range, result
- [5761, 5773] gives 8.63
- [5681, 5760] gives 8.92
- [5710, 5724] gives 8.92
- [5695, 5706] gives 8.45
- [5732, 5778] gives 8.93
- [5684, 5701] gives 8.89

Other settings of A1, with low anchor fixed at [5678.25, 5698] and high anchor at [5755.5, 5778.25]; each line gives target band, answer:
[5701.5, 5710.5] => 0.48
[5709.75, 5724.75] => 0.10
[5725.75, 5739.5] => 0.08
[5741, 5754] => -0.21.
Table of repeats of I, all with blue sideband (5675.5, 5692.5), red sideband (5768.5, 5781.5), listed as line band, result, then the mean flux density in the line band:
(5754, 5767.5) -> 0.8 Angstrom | 8.69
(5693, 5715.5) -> 1.6 Angstrom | 8.52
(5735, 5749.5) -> 0.4 Angstrom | 8.95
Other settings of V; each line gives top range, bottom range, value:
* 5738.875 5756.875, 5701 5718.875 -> 1.06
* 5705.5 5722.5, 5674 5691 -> 0.97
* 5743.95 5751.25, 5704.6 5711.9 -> 1.09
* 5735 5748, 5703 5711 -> 1.07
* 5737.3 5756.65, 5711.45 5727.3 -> 1.01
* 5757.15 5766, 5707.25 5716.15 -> 1.02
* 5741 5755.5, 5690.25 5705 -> 1.07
